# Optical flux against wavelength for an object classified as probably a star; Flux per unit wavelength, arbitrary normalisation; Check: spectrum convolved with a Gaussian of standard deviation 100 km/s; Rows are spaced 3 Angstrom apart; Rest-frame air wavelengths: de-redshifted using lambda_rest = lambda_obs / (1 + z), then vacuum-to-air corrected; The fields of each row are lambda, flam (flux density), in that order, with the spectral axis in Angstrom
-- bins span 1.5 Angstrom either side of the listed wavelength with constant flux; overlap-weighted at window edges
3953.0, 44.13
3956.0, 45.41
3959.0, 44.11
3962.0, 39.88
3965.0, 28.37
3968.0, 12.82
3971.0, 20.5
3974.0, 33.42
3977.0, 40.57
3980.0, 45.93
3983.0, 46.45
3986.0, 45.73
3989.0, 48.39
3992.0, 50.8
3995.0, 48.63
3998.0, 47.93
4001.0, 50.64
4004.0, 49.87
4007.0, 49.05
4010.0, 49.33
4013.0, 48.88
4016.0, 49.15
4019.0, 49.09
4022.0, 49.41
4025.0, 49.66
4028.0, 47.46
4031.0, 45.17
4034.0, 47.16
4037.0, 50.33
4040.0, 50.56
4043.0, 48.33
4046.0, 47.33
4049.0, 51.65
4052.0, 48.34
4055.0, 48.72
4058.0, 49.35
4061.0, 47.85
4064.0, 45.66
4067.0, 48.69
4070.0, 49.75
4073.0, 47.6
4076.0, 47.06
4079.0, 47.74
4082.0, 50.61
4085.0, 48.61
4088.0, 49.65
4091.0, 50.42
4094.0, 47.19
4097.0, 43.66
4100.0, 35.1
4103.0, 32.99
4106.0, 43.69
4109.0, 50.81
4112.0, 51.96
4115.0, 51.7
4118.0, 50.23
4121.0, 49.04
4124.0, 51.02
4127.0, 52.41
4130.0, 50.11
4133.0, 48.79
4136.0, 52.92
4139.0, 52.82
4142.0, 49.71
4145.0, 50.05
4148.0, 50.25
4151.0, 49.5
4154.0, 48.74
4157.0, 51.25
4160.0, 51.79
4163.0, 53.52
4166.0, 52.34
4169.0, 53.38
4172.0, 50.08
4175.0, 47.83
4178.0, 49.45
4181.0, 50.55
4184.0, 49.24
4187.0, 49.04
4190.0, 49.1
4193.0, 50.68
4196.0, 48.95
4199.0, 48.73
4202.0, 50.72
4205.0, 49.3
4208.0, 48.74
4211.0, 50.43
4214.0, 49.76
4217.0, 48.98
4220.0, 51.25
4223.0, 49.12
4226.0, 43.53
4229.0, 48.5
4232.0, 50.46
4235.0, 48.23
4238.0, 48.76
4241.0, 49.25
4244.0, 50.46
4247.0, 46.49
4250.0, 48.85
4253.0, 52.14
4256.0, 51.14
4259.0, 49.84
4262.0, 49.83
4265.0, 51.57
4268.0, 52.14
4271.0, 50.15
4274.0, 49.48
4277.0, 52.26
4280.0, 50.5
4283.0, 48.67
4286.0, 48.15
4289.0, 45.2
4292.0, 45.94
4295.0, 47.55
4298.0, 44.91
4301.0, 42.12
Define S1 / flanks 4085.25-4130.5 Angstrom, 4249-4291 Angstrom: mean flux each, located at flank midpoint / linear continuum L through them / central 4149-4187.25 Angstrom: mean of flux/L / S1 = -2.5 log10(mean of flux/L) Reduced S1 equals -0.050 mag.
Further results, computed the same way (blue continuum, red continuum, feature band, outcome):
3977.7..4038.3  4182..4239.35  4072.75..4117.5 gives 0.05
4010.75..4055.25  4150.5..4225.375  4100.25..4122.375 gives 0.07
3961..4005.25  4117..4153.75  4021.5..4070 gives -0.09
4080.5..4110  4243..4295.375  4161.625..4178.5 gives -0.09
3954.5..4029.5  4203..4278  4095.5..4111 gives 0.12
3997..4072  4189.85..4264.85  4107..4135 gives -0.03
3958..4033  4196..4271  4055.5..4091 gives -0.07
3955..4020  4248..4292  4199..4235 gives -0.01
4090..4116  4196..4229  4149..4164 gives -0.09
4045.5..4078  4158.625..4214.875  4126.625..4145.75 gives -0.03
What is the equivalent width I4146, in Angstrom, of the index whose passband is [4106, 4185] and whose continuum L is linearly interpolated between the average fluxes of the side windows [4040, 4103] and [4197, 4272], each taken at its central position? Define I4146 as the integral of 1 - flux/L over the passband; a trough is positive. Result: -3.71 Angstrom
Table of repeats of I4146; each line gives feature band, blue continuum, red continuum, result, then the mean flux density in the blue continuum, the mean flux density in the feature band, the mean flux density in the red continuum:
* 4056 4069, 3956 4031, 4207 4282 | -0.8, 43.7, 48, 49.7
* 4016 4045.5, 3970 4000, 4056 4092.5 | -1.6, 43.3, 48.6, 48.6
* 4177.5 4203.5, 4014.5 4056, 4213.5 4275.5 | -0.2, 48.7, 49.6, 49.5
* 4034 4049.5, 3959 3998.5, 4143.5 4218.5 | -2.4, 39.2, 49.3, 50.1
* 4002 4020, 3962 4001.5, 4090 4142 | -3.4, 39.7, 49.3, 48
